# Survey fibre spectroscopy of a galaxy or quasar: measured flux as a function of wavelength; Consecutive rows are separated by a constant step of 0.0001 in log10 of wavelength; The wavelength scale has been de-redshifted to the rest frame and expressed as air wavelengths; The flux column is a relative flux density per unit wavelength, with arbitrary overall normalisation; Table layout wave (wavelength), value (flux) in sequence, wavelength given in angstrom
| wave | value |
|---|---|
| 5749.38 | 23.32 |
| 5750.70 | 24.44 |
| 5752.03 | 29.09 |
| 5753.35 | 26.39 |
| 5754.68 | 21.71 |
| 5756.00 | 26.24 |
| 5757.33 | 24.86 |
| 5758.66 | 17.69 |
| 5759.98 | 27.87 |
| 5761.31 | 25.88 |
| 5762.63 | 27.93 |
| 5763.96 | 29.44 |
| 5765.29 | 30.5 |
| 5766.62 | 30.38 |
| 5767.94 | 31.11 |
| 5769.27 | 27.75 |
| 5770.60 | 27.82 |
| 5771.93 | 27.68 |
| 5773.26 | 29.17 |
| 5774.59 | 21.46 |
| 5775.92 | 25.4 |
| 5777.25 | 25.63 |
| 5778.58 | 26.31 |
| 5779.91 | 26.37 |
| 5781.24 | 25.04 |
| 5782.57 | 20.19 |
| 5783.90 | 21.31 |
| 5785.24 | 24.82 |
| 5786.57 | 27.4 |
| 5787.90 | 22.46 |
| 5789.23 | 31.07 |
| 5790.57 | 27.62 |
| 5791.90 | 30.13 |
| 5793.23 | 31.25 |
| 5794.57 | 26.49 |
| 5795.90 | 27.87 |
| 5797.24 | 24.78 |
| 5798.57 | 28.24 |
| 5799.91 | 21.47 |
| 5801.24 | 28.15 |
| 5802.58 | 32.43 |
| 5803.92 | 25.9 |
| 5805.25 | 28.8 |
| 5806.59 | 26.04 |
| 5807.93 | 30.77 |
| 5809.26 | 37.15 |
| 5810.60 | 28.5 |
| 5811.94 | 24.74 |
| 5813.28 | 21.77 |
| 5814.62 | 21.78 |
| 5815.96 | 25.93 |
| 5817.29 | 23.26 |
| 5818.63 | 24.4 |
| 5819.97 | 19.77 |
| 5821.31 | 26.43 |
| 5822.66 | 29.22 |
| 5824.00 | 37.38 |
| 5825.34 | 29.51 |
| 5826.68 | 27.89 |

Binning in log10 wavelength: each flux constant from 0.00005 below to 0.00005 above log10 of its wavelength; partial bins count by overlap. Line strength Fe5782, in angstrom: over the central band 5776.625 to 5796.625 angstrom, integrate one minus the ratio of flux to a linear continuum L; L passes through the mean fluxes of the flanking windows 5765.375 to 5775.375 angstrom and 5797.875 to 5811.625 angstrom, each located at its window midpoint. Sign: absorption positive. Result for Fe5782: 1.5 angstrom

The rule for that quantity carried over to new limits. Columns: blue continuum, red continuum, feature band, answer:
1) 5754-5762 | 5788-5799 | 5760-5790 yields -0.8 angstrom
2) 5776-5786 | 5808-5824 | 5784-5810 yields -2.7 angstrom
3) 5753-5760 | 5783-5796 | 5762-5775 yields -1.9 angstrom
